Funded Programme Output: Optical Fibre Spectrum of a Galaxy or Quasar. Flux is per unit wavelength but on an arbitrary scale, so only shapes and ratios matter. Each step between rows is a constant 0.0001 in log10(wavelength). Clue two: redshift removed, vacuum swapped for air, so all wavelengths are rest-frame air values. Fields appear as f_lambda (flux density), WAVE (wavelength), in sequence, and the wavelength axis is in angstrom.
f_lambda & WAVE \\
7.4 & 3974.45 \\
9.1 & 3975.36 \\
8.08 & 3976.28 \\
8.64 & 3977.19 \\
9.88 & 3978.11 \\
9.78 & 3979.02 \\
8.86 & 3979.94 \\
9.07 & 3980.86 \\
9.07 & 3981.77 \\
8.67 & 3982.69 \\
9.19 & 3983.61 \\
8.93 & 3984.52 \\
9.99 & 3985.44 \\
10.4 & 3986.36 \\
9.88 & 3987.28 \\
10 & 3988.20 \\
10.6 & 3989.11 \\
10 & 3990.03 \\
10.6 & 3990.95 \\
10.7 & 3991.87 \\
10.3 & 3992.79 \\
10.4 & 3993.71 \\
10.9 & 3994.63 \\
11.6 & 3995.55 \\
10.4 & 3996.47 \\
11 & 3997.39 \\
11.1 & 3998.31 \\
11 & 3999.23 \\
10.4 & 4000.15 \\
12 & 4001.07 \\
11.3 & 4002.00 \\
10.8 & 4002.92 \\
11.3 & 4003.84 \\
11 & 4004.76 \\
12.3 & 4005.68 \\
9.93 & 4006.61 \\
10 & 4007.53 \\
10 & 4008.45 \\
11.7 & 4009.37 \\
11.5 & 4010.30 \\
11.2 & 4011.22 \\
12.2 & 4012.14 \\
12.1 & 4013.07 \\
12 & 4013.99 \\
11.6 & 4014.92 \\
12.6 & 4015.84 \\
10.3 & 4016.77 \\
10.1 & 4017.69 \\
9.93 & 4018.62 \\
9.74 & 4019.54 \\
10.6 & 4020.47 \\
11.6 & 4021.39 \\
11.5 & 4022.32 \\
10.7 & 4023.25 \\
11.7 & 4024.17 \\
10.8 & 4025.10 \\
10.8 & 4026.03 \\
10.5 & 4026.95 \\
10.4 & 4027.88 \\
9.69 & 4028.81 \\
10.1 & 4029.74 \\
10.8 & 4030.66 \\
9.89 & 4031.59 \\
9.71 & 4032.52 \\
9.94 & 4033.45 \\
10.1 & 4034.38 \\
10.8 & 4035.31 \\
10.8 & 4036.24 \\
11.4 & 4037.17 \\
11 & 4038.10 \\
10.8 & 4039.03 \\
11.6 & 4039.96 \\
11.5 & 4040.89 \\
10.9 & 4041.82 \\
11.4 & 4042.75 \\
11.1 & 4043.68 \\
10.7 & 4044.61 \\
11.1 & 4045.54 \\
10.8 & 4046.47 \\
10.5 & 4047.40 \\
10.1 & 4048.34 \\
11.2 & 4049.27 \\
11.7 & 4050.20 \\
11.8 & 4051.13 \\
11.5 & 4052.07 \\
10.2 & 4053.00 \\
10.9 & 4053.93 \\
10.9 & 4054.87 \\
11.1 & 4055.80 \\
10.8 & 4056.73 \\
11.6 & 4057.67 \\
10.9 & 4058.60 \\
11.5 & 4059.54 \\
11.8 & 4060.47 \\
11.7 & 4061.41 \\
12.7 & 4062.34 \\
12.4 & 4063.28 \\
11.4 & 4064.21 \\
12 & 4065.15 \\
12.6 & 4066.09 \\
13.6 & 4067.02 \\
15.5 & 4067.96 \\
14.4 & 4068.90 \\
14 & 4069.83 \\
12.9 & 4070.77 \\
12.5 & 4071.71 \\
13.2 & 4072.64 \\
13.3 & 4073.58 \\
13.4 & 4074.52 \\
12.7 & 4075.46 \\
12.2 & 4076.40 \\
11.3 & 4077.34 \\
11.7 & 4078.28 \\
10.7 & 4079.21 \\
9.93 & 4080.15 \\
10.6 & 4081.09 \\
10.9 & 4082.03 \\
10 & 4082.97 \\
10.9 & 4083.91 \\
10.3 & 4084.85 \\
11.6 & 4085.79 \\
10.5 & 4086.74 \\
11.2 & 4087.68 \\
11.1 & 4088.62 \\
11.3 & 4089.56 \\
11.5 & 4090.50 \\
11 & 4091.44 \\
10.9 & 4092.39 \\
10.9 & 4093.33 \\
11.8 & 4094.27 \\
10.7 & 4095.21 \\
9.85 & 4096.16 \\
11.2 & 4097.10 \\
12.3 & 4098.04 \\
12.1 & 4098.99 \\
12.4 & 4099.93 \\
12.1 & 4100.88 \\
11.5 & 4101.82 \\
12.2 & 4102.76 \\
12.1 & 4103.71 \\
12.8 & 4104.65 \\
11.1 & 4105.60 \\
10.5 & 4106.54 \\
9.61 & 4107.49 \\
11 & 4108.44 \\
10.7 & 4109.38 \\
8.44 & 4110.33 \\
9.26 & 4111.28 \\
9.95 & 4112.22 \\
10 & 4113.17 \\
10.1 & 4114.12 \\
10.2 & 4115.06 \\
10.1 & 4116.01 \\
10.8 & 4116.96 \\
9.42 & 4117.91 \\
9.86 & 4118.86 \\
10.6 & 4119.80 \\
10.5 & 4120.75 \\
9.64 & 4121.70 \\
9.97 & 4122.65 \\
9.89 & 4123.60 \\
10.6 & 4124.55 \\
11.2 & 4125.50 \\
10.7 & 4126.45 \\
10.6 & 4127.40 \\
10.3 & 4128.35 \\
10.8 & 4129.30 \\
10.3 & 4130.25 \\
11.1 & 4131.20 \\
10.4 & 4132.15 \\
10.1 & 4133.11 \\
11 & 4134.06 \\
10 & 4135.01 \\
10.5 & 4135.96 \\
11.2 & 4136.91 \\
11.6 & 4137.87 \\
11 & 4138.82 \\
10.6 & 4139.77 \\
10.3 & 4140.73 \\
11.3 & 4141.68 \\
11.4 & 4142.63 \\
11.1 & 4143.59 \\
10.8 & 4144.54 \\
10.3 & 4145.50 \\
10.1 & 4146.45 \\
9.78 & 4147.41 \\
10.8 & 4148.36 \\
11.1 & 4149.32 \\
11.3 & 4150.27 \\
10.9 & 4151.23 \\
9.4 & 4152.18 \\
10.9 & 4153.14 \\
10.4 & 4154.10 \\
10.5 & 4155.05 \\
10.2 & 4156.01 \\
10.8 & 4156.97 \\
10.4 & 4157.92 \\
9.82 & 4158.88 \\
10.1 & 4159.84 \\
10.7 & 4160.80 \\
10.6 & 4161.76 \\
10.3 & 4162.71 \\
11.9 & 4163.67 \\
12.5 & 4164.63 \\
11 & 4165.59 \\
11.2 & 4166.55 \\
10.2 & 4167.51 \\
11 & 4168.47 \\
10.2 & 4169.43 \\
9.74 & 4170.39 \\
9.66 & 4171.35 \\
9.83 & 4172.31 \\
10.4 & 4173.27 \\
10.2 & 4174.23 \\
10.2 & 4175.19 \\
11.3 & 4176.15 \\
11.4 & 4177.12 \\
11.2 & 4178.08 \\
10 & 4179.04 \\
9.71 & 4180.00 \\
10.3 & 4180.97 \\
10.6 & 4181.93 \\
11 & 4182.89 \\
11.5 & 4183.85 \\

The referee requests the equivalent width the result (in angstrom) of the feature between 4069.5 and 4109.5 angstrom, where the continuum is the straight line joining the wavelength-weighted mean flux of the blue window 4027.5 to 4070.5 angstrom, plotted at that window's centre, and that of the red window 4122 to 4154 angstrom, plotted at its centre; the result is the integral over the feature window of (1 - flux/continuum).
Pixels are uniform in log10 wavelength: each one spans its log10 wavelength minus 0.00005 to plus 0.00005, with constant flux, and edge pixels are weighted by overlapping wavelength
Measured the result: -1.7 angstrom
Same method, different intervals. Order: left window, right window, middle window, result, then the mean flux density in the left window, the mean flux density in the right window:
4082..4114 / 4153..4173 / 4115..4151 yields 0.62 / 11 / 10.6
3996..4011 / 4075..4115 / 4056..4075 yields -2.73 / 11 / 11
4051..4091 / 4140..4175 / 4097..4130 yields 1.50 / 11.8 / 10.6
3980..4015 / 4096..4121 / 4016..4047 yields -0.09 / 10.6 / 10.8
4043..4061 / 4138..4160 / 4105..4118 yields 0.79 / 11.1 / 10.6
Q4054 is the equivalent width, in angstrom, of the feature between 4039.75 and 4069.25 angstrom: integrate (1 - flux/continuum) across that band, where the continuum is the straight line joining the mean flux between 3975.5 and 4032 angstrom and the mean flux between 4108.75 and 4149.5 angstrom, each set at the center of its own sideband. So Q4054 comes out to -3.2 angstrom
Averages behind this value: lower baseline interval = 10.5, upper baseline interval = 10.4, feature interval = 11.6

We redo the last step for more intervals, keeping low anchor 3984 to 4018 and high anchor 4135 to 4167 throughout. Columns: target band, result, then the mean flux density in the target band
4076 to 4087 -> -0.1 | 10.9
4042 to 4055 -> -0.2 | 11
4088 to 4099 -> -0.4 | 11.2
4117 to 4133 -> 0.6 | 10.4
